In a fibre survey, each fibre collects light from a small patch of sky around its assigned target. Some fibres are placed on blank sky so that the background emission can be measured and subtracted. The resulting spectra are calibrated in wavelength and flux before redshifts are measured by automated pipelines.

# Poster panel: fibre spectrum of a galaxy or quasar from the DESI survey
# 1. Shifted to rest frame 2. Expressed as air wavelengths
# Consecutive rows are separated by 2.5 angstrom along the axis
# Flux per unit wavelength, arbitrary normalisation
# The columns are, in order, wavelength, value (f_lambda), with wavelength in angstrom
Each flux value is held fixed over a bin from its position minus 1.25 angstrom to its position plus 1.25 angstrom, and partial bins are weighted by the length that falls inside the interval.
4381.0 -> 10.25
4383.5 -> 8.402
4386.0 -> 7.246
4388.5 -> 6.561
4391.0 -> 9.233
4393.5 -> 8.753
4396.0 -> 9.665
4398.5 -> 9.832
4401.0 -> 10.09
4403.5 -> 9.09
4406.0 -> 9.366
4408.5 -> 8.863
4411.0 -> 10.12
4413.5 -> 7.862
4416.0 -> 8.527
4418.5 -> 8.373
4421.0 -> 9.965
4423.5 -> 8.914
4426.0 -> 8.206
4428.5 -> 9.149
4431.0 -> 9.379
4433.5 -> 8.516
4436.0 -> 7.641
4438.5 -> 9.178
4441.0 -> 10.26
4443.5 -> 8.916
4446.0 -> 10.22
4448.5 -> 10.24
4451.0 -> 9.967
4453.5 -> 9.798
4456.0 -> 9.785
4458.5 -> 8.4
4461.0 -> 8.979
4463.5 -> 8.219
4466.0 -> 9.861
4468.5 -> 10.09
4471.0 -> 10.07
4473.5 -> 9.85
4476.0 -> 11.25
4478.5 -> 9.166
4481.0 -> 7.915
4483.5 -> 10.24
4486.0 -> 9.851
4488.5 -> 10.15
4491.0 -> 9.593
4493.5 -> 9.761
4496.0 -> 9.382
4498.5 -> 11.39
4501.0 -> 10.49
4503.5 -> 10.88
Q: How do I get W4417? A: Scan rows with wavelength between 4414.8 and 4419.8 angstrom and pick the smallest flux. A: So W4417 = 8.373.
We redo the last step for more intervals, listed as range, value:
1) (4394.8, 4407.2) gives 9.09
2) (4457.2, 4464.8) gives 8.219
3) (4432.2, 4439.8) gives 7.641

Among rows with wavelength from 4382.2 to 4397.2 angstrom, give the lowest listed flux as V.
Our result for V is 6.561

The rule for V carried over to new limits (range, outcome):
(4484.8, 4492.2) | 9.593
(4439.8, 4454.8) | 8.916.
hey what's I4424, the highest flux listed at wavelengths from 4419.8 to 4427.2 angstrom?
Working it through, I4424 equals 9.965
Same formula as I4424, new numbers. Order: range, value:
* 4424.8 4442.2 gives 10.26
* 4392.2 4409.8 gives 10.09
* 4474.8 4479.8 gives 11.25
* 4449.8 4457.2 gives 9.967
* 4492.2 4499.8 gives 11.39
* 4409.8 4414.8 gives 10.12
